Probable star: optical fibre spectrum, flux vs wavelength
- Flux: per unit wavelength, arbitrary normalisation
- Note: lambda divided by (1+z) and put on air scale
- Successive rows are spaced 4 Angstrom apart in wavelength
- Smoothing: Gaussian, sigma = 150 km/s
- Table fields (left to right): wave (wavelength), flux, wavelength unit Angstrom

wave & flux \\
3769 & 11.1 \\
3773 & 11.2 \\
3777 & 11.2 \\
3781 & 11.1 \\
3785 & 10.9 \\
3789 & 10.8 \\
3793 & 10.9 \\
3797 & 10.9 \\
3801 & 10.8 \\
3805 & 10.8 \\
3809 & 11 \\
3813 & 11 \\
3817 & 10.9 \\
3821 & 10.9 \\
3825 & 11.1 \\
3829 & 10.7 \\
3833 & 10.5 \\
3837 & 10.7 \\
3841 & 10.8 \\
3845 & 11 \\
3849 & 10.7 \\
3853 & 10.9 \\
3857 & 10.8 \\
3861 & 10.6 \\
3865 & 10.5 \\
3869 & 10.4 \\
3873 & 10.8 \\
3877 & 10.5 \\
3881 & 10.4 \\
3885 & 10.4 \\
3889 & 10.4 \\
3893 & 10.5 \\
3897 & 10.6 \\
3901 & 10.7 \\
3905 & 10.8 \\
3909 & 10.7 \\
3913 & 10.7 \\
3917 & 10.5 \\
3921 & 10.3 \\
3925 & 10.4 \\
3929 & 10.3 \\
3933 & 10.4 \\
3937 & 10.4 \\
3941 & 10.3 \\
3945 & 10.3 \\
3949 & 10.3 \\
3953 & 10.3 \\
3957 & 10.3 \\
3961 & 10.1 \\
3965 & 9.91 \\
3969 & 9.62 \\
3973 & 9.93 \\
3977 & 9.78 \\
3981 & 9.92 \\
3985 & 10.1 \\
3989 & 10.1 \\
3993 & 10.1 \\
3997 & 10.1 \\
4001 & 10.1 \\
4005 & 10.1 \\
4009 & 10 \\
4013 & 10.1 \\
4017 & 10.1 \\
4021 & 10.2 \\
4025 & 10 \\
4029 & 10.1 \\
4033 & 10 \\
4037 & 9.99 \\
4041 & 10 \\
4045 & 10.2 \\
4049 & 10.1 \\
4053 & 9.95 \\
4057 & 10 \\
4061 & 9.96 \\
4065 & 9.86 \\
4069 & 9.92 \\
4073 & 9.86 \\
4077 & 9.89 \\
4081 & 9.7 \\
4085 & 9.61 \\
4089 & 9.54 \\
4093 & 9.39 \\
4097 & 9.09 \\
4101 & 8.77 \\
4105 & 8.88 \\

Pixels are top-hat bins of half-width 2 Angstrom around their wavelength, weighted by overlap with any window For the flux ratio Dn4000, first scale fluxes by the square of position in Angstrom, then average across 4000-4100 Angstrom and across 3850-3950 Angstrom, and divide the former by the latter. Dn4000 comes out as 1.01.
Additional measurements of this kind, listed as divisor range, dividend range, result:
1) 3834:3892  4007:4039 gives 1.03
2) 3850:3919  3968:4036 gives 1.00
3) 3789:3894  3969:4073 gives 1.02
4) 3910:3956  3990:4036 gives 1.01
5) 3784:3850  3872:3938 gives 1.01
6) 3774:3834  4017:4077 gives 1.04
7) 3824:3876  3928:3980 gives 1.00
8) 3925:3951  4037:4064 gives 1.03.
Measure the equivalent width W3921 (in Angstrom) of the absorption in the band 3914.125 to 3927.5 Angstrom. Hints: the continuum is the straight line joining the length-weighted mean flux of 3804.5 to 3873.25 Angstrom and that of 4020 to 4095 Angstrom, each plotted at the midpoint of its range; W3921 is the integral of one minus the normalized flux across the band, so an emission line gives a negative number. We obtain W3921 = 0.0 Angstrom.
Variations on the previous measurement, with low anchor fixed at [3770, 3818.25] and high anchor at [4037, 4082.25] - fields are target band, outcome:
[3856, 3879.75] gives 0.22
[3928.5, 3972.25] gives 0.75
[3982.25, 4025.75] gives 0.32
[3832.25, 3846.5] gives 0.04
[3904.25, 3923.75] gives -0.13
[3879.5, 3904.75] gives 0.16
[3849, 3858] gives -0.07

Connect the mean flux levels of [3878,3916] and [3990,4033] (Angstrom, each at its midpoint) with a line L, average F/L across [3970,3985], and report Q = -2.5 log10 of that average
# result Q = 0.04 mag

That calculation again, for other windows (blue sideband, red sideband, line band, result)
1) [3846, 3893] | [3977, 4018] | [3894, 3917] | -0.02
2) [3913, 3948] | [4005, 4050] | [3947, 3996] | 0.02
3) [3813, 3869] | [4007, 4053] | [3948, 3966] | 0.02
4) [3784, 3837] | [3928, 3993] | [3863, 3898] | 0.00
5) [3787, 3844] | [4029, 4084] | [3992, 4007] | 0.01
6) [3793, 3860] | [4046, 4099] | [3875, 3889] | 0.02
